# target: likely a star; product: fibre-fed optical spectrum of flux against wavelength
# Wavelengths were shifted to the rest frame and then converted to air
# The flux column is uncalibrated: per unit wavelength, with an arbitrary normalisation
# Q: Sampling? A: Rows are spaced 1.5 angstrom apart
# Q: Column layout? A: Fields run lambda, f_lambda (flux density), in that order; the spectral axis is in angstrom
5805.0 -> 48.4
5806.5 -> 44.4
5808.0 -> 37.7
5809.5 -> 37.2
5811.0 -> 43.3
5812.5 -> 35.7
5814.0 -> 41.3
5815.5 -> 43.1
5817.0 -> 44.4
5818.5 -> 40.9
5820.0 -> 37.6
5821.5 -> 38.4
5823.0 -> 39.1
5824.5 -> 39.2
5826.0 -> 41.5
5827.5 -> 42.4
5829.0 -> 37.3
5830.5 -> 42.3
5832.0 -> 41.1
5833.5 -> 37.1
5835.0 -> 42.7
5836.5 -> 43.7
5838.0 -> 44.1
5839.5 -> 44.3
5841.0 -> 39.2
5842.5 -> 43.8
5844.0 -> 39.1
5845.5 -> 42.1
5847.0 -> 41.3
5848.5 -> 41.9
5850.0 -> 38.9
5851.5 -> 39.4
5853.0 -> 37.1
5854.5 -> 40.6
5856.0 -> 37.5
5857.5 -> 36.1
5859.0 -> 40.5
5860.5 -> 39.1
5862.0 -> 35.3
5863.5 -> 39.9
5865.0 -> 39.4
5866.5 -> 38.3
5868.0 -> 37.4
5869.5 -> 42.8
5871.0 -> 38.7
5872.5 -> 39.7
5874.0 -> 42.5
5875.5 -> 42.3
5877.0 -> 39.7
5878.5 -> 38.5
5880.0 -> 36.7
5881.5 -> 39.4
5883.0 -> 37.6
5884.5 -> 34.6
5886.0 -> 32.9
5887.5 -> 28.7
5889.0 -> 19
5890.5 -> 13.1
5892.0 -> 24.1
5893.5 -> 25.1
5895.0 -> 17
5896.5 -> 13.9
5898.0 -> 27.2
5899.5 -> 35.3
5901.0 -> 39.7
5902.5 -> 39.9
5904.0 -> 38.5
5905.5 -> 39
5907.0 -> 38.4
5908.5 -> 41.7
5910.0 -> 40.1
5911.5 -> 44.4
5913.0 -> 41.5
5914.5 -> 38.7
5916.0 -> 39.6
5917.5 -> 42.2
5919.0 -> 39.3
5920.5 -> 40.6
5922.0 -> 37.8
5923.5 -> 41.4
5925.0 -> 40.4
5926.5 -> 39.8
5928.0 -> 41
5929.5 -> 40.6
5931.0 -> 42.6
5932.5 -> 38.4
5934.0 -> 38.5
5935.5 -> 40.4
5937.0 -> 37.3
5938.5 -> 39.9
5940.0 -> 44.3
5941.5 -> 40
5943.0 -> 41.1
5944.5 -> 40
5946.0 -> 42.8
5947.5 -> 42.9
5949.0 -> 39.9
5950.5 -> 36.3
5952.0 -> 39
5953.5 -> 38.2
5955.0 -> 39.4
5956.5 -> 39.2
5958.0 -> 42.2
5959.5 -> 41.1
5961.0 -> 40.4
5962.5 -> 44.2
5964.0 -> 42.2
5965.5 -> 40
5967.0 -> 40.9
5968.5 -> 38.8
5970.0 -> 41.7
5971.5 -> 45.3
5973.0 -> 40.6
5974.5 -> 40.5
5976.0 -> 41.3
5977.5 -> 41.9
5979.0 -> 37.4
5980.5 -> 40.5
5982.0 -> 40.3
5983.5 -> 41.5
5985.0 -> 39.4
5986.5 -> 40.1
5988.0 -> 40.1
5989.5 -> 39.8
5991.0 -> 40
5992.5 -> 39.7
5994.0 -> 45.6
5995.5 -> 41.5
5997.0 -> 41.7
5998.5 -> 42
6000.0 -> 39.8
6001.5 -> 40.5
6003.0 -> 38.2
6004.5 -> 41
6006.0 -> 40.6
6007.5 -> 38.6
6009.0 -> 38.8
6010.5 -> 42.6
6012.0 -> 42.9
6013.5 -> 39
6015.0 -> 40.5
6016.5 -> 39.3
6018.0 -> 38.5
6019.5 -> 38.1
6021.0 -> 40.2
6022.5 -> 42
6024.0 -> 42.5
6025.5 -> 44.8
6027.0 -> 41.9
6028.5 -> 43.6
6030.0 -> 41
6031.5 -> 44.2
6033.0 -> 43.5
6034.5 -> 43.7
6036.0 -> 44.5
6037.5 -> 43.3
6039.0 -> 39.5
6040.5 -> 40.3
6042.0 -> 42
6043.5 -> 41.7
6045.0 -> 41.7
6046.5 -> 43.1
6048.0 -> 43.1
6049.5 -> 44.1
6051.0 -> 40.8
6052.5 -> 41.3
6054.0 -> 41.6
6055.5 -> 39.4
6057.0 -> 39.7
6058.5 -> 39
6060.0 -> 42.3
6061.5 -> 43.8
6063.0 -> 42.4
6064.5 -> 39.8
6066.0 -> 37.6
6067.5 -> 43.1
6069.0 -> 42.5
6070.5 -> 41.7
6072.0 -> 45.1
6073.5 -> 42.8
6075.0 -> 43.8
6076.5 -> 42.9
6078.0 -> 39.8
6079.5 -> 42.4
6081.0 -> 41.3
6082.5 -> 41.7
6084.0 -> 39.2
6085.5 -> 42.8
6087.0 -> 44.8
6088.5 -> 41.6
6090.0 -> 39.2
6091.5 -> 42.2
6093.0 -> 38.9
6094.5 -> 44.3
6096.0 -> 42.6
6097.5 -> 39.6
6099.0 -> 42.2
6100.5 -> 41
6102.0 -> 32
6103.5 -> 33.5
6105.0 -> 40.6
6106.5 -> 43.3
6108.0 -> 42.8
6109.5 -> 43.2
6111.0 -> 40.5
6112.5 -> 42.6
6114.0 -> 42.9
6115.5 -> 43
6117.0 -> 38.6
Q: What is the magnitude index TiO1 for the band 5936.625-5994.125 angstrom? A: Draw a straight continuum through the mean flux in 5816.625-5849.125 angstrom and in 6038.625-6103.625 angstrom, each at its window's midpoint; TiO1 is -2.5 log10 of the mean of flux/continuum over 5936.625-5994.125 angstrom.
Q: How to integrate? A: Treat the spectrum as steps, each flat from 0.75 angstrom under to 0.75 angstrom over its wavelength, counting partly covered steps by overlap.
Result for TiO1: 0.015 mag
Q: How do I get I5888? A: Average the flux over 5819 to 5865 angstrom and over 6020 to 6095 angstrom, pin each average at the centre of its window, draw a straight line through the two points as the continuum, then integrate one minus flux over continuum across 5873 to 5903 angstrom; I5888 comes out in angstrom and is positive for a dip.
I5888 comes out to 6.8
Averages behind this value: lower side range 40.1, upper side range 41.9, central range 31.4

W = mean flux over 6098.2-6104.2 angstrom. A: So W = 37.2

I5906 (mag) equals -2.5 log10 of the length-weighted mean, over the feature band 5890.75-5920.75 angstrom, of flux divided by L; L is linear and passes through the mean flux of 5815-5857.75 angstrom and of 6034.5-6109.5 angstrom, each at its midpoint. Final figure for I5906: 0.17 mag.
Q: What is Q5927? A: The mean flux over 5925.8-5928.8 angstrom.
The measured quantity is 40.4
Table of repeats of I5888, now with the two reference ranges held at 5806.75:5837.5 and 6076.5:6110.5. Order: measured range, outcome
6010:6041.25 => -0.7 angstrom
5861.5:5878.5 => 0.4 angstrom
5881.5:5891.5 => 3.0 angstrom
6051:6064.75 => -0.1 angstrom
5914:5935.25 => 0.3 angstrom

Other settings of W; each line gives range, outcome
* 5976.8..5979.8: 39.6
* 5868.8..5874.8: 40.9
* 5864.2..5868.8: 38.4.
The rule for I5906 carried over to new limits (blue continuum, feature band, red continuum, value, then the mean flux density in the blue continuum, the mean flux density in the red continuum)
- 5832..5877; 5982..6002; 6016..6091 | 0.01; 40.2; 41.8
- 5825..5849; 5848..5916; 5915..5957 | 0.14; 41.5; 40.1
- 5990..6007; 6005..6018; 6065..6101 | 0.02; 40.9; 41.8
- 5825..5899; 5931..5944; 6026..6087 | -0.04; 36.7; 42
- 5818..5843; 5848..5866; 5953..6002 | 0.06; 40.8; 40.9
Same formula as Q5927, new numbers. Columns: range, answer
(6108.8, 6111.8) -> 41.8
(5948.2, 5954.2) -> 38.4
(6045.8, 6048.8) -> 43.1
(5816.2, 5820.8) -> 41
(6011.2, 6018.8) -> 40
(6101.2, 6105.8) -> 35.5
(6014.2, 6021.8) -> 39.3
